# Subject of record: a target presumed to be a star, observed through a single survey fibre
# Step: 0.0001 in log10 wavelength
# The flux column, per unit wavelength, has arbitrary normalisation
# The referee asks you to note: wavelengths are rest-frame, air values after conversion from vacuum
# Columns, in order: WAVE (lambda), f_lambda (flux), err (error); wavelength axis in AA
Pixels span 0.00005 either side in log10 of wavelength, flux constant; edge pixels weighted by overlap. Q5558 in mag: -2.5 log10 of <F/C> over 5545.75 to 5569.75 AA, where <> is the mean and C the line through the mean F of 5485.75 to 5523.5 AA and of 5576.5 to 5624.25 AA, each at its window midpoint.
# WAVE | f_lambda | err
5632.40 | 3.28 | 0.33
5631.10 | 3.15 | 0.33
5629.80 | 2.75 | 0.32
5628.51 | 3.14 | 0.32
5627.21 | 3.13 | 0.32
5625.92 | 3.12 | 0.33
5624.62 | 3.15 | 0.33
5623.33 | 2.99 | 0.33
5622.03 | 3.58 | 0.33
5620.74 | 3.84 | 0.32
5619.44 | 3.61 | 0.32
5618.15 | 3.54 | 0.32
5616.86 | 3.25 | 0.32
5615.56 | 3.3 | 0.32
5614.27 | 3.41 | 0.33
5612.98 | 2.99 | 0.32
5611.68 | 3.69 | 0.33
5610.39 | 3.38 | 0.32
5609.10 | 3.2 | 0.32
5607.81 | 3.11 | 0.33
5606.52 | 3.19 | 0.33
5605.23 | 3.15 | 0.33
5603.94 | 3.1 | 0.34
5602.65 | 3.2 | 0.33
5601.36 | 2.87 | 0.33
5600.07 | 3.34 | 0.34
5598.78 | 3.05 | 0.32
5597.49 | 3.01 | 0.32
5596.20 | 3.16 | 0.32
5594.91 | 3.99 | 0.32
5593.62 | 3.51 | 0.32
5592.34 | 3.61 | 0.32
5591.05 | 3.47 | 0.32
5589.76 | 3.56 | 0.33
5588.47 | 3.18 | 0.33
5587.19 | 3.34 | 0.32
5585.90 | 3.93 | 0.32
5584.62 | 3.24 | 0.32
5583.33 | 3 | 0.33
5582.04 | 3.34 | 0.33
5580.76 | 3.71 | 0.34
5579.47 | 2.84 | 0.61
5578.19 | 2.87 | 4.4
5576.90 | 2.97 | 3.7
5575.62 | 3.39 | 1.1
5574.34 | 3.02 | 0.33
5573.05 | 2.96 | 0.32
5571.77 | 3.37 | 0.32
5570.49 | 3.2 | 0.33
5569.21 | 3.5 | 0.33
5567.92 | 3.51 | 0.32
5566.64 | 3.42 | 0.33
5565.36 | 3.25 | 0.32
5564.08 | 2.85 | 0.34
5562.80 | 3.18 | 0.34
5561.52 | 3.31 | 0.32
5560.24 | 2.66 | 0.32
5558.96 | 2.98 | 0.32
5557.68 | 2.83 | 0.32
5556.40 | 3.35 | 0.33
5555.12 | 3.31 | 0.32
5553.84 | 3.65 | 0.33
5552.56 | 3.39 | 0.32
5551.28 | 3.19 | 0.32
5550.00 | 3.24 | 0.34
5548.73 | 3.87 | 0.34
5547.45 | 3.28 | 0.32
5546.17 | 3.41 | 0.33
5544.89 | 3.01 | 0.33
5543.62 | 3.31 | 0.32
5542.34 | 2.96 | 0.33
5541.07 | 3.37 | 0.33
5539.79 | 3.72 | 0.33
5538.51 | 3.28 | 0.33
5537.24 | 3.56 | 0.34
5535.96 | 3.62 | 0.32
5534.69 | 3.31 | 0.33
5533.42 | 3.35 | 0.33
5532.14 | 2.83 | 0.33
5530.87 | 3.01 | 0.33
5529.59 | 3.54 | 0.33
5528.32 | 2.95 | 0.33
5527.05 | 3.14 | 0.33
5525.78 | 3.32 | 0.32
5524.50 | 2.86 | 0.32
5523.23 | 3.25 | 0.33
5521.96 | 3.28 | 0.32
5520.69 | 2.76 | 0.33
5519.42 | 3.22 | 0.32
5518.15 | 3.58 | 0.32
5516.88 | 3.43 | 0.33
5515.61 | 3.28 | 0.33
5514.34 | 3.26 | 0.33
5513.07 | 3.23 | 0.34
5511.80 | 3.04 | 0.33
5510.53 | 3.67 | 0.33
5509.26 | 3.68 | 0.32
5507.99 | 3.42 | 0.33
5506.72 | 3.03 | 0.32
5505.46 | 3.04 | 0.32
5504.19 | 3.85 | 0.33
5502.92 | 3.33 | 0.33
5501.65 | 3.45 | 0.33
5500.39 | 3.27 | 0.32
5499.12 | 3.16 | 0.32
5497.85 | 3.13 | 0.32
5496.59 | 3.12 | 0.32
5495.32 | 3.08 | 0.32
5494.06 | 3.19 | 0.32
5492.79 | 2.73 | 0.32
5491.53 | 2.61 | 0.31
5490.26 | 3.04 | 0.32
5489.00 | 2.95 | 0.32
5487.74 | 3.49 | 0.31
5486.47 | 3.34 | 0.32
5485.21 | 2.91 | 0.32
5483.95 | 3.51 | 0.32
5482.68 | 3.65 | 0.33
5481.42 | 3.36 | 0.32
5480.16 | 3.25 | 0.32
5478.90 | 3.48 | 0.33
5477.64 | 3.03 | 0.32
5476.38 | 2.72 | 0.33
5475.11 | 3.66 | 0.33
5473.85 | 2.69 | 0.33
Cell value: 0.00 mag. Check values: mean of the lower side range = 3.23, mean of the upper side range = 3.31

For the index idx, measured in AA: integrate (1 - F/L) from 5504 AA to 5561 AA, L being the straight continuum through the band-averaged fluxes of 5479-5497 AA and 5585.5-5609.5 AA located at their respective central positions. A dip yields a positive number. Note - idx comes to -0.8 AA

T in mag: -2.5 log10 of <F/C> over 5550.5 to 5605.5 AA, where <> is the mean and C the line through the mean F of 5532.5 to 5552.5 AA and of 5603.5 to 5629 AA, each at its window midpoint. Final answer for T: 0.03 mag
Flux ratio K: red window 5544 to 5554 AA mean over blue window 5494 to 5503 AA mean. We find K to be 1.05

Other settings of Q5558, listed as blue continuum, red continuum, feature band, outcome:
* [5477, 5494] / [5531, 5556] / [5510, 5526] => 0.01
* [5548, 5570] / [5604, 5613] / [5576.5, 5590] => 0.00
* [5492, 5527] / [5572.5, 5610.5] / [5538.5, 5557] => -0.04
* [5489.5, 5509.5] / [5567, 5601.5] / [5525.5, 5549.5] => -0.02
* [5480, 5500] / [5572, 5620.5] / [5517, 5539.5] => -0.01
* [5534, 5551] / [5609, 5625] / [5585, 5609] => 0.02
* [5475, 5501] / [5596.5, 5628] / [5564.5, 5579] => 0.00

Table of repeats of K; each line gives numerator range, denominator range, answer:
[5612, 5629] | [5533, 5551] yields 0.98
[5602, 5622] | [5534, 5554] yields 0.99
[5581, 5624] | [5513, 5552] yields 1.02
